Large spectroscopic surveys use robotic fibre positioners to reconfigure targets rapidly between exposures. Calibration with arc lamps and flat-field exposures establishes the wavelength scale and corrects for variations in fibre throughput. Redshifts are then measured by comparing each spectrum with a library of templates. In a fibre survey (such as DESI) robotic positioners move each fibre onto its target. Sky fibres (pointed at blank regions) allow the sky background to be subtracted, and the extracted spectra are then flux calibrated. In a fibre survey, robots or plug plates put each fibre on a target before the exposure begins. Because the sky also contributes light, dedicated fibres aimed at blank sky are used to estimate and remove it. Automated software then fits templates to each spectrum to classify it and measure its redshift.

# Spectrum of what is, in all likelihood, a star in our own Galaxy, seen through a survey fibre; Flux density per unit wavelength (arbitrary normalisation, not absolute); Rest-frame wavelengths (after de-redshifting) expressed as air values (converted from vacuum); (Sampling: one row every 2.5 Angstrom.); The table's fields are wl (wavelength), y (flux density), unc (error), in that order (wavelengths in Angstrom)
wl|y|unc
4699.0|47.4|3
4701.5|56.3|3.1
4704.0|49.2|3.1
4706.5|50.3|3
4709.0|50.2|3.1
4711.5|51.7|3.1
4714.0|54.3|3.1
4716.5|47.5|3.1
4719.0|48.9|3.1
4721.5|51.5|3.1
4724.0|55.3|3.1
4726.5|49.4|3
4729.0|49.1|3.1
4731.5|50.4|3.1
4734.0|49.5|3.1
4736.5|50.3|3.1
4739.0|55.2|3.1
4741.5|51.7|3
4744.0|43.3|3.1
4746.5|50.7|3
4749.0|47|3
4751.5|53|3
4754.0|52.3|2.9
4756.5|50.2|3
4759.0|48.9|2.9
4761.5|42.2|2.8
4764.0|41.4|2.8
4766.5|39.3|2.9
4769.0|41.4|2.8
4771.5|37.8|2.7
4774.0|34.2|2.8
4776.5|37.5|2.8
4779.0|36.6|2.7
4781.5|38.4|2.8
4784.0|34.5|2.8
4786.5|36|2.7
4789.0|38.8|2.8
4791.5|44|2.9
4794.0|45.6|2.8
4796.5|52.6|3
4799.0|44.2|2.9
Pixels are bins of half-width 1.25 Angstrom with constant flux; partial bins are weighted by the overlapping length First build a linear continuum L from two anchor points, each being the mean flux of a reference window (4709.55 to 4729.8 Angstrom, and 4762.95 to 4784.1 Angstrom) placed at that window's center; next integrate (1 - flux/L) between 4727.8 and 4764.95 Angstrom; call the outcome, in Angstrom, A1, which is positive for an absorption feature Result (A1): -3.8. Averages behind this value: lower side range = 51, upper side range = 38.1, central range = 49.1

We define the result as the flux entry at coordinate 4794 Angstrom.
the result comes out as 45.6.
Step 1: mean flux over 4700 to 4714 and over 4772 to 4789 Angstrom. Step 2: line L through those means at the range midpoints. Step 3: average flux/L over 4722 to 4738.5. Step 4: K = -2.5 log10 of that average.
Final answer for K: -0.09 mag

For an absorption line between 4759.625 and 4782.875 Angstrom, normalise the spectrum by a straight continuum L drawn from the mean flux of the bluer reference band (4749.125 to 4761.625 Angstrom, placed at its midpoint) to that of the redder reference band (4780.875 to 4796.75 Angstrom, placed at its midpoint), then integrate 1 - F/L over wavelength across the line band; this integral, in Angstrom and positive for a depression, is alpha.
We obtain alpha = 3.34 Angstrom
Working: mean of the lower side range 49.8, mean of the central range 39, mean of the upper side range 40.8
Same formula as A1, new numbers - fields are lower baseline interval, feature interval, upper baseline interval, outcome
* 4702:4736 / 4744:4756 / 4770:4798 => -1.2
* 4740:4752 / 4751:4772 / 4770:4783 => -1.0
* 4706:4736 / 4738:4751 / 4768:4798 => -0.9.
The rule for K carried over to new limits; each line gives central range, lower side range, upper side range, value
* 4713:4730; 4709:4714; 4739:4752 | 0.01 mag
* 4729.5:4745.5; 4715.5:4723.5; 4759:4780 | -0.09 mag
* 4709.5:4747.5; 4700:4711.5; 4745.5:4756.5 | 0.01 mag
